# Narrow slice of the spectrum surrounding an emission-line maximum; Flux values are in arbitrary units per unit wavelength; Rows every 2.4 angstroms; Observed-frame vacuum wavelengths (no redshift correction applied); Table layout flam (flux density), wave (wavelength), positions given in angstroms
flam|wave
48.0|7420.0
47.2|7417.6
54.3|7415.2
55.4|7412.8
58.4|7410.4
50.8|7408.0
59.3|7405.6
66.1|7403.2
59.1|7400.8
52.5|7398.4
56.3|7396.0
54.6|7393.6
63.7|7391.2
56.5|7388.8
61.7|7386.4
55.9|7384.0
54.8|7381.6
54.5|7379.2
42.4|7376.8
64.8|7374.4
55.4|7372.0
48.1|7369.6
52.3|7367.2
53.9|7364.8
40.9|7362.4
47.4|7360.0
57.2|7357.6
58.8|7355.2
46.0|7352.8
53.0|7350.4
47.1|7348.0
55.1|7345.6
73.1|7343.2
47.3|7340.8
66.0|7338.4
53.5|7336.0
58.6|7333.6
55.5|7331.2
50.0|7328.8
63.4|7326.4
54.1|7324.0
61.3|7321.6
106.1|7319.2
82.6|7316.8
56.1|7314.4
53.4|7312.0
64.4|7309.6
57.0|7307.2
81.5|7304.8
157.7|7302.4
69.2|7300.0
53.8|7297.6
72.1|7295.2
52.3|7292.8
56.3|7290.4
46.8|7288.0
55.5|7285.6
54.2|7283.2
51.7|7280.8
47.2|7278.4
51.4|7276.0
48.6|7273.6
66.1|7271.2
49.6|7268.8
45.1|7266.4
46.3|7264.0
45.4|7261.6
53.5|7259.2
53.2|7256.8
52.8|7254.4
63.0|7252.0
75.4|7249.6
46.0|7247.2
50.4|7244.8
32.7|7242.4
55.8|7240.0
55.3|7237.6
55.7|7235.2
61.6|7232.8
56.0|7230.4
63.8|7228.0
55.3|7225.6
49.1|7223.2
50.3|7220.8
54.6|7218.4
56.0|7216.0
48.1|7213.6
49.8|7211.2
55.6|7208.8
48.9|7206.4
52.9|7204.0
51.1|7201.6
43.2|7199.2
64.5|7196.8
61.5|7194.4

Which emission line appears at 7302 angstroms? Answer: [S II] 6716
